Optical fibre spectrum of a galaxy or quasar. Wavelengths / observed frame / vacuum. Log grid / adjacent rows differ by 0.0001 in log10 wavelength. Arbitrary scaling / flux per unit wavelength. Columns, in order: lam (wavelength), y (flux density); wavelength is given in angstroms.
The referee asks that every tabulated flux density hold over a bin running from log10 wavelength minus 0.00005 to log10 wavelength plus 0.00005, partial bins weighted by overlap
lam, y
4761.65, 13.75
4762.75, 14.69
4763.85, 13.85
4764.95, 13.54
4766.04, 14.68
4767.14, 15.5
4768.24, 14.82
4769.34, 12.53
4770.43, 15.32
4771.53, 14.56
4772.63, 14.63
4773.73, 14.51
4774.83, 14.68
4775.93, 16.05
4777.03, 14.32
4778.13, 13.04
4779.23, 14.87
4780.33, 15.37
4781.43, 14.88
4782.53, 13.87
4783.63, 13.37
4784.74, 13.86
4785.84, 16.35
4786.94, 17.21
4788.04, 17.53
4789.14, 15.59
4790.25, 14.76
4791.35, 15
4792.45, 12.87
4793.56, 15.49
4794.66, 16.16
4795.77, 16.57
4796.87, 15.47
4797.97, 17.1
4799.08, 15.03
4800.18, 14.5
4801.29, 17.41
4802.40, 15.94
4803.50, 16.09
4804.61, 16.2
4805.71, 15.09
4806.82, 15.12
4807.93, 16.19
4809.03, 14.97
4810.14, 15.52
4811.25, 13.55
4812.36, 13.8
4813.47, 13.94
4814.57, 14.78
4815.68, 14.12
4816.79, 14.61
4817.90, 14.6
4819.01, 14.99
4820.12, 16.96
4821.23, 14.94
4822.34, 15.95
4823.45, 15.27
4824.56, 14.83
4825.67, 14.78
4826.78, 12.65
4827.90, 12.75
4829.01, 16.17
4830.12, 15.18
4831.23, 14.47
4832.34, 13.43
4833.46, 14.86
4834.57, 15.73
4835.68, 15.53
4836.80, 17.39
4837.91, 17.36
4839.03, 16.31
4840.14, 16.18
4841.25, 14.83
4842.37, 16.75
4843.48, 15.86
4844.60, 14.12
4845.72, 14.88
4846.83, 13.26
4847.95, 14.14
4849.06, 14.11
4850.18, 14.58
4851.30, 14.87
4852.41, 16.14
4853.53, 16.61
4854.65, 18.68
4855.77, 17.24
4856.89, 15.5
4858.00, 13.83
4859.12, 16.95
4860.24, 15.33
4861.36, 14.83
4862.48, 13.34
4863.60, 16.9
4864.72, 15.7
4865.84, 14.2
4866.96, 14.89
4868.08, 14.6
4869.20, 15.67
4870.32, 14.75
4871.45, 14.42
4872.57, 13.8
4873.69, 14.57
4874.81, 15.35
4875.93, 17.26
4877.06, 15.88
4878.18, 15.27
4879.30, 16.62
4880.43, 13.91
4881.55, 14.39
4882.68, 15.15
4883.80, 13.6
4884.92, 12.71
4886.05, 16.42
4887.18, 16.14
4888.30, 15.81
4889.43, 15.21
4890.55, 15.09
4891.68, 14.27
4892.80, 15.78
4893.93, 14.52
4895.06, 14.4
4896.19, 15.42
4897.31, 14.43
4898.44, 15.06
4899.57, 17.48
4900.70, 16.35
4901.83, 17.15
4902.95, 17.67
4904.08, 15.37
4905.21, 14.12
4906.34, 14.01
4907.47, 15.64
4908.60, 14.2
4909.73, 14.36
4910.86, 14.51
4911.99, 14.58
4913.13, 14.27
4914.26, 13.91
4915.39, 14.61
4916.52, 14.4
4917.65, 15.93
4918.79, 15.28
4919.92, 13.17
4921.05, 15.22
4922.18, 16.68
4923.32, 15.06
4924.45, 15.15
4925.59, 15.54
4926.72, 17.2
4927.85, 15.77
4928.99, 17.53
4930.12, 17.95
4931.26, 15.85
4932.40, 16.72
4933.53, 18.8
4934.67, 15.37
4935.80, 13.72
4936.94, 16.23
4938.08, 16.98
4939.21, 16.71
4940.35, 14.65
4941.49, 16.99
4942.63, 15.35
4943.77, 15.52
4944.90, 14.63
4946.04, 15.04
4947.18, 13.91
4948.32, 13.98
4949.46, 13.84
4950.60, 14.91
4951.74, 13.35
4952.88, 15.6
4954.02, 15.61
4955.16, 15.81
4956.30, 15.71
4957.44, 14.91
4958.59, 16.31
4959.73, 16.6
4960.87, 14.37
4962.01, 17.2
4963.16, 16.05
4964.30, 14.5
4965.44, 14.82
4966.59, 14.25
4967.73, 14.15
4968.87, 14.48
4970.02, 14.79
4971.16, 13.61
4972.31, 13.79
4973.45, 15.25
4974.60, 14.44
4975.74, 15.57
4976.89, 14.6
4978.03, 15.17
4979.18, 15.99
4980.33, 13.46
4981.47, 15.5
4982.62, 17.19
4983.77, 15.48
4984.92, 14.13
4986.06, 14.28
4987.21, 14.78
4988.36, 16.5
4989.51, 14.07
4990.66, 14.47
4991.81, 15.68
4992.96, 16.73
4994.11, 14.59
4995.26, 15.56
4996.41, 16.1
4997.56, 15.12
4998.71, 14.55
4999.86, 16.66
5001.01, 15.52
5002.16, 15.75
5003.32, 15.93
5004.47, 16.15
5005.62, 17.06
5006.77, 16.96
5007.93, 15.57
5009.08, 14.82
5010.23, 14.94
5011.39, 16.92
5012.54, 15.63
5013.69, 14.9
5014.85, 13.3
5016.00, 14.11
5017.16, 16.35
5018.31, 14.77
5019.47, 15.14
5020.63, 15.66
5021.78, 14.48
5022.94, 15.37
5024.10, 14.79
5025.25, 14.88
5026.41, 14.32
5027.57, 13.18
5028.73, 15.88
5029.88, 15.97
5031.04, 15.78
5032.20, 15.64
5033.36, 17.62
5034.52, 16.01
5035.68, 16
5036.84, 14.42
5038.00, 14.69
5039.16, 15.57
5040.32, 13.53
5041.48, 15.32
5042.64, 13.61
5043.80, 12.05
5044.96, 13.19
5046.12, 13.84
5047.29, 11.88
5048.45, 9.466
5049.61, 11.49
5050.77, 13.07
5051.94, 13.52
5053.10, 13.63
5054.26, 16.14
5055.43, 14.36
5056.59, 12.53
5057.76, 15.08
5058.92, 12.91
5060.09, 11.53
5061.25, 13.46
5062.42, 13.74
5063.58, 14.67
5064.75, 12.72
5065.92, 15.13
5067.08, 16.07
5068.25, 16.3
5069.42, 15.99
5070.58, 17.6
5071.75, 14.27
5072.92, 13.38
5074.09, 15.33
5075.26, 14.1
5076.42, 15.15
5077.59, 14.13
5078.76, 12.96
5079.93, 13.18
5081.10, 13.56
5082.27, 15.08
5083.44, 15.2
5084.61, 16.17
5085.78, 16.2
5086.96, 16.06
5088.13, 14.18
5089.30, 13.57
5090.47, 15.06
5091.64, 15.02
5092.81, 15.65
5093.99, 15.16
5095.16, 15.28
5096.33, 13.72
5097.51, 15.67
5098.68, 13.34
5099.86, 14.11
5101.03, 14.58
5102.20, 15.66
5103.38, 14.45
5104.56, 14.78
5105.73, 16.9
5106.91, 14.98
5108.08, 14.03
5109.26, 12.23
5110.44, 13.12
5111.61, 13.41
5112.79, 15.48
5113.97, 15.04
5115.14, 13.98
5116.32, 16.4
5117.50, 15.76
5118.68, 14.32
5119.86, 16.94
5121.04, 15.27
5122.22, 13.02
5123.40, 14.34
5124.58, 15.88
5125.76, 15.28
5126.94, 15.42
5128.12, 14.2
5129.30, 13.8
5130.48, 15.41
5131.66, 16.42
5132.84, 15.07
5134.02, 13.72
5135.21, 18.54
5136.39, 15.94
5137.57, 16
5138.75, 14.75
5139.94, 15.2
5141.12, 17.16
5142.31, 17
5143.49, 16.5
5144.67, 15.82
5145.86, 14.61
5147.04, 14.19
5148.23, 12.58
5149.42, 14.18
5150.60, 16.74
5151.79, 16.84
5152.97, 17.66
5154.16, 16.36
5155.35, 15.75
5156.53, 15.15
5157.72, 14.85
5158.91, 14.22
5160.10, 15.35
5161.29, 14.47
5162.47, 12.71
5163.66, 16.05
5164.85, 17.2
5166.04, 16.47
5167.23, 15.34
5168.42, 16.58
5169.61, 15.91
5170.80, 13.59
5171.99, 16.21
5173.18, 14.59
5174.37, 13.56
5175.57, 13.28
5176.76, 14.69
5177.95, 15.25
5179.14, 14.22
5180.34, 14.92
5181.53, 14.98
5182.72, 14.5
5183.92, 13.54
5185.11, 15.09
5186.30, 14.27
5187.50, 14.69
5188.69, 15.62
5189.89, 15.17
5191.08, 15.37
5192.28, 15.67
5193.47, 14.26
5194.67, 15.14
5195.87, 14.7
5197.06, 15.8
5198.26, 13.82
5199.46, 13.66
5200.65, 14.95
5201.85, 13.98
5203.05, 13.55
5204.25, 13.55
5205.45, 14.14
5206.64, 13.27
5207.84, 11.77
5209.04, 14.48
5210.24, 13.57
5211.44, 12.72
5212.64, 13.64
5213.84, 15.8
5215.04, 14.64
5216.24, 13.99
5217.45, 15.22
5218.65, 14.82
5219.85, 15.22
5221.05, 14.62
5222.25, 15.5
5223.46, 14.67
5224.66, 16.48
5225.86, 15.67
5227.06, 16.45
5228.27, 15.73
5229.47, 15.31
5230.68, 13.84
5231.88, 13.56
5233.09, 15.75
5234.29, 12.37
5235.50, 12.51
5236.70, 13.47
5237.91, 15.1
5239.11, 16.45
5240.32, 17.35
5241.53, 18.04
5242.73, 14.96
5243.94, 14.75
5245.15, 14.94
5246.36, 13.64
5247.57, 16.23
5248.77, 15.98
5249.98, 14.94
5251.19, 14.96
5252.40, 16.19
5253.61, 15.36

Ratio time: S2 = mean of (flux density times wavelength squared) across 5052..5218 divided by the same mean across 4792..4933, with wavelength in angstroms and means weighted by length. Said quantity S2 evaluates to 1.1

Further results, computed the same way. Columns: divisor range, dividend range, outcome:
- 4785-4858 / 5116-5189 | 1.13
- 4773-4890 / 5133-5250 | 1.14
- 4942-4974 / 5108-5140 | 1.07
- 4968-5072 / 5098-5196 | 1.07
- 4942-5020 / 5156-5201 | 1.06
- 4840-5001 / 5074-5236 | 1.07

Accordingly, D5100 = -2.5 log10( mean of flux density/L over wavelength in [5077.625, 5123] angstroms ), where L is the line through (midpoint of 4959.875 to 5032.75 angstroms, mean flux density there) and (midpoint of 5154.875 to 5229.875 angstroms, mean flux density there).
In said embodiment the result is 0.02 mag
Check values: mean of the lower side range 15.2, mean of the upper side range 14.8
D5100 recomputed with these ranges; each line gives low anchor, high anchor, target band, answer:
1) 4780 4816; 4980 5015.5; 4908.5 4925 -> 0.043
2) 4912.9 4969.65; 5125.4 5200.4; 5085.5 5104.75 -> 0.031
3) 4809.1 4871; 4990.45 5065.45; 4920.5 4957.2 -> -0.054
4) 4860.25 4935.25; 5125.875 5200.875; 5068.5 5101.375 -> 0.030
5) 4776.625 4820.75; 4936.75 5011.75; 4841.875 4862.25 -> -0.012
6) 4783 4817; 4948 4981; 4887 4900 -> -0.011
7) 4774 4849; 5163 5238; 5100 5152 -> -0.026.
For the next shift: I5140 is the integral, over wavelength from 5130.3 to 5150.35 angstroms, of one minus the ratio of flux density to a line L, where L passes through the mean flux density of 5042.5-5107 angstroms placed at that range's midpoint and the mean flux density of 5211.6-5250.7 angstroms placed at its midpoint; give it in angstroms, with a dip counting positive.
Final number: -1.2 angstroms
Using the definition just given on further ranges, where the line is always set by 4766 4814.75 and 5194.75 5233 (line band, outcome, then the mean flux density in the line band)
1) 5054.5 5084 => 0.7 angstroms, 14.4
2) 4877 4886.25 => 0.1 angstroms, 14.8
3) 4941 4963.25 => -0.6 angstroms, 15.3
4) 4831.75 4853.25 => -0.4 angstroms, 15.3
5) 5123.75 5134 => -0.3 angstroms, 15.1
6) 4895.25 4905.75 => -0.6 angstroms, 15.9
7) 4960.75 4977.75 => 0.0 angstroms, 14.8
